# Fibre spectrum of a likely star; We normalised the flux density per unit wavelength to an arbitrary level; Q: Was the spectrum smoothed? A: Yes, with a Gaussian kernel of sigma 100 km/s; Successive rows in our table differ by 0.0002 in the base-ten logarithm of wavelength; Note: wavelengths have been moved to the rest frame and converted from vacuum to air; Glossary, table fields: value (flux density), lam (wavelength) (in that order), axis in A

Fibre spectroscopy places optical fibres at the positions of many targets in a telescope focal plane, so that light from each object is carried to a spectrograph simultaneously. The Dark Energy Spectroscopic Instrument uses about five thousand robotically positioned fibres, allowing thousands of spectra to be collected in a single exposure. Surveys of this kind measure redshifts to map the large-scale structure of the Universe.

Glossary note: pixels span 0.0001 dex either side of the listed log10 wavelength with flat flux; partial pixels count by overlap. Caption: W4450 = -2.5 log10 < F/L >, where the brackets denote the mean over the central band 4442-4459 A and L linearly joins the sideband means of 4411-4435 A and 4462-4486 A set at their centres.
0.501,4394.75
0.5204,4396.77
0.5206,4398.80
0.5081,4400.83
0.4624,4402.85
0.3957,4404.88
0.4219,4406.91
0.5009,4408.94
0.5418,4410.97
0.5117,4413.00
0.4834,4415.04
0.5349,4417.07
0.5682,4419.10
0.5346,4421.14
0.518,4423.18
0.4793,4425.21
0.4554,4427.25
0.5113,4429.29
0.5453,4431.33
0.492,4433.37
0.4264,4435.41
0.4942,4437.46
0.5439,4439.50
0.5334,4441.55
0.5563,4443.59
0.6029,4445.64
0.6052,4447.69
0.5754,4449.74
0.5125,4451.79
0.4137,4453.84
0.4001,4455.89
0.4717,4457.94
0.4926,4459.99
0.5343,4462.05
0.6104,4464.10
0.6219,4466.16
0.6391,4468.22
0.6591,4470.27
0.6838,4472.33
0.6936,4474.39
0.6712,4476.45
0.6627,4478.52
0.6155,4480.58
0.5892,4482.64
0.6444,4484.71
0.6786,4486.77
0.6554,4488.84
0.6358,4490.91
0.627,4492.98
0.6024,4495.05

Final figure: 0.121 mag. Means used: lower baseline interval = 0.511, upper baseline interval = 0.64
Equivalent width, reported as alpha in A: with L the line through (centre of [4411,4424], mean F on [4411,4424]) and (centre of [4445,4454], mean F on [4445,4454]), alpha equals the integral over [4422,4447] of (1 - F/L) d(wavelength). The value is 1.2 A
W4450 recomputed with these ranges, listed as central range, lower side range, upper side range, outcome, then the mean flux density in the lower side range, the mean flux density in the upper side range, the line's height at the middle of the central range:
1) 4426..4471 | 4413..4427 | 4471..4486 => 0.10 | 0.516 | 0.652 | 0.582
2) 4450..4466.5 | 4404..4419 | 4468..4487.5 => 0.20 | 0.49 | 0.654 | 0.606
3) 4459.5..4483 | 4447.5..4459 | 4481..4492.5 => -0.10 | 0.489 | 0.639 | 0.569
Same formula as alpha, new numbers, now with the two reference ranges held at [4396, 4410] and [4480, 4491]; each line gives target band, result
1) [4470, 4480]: -0.9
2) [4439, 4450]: -0.3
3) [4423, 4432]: 0.4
